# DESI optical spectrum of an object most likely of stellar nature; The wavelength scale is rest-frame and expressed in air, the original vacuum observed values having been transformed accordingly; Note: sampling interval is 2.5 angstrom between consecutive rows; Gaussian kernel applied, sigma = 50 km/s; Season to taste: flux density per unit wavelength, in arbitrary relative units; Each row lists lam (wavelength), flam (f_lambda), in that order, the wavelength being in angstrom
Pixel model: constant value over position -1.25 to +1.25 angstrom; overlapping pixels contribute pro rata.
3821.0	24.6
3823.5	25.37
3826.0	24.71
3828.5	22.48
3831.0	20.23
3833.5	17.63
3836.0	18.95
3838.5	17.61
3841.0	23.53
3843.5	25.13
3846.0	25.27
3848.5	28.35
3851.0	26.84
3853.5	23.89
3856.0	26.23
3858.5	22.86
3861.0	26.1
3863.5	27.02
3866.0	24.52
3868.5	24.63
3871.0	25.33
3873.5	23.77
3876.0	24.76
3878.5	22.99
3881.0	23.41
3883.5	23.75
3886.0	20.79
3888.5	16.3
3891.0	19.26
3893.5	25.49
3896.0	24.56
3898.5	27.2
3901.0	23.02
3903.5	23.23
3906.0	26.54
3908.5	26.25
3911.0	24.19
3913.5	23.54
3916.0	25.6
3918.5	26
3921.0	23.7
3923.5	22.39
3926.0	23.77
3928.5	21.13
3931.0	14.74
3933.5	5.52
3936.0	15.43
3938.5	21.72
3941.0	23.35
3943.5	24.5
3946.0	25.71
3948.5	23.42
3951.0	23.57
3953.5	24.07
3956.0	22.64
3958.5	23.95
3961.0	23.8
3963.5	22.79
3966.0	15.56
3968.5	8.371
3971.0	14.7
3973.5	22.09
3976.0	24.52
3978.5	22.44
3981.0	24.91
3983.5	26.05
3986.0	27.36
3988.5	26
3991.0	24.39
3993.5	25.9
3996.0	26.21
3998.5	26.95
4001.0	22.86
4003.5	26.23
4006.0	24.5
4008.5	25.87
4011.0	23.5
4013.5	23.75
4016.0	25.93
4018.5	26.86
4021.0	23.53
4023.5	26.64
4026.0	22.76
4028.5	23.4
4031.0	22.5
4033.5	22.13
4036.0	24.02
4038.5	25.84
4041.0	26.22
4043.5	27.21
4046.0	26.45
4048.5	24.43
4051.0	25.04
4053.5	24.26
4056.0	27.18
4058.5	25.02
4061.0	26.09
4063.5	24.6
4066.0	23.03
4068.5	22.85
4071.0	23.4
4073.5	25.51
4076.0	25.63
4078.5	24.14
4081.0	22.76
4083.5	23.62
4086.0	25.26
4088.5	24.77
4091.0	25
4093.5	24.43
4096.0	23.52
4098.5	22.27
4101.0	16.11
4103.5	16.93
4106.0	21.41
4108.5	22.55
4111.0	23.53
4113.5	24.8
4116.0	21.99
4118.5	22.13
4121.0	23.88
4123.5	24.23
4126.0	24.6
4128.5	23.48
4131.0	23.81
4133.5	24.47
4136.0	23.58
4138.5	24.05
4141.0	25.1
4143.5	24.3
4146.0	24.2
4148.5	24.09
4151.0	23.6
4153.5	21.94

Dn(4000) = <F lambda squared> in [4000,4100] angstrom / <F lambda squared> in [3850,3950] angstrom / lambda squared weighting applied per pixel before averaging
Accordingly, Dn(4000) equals 1.1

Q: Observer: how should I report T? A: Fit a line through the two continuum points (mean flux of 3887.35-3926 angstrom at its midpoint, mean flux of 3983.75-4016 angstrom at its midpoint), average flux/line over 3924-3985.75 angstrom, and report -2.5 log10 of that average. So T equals 0.178 mag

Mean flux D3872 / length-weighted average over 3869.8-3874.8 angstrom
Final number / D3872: 24.5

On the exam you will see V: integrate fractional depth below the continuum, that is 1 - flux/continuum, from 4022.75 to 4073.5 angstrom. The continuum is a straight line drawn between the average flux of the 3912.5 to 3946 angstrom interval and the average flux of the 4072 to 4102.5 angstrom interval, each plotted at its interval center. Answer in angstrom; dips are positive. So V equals -3.9 angstrom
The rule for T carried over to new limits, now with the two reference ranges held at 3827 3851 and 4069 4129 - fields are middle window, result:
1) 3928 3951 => 0.16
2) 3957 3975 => 0.20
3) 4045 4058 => -0.11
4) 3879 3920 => -0.05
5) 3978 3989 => -0.12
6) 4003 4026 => -0.10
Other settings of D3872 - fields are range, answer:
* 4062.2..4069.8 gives 23.5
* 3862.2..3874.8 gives 25.1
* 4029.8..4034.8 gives 22.3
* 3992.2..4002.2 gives 25.5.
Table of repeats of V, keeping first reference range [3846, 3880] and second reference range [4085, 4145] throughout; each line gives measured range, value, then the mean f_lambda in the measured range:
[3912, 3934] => 3.06 angstrom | 21.3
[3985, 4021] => -1.96 angstrom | 25.4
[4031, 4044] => -0.51 angstrom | 24.7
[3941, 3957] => 0.35 angstrom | 24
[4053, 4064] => -0.91 angstrom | 25.6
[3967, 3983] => 2.98 angstrom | 19.8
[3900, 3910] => 0.02 angstrom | 24.8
